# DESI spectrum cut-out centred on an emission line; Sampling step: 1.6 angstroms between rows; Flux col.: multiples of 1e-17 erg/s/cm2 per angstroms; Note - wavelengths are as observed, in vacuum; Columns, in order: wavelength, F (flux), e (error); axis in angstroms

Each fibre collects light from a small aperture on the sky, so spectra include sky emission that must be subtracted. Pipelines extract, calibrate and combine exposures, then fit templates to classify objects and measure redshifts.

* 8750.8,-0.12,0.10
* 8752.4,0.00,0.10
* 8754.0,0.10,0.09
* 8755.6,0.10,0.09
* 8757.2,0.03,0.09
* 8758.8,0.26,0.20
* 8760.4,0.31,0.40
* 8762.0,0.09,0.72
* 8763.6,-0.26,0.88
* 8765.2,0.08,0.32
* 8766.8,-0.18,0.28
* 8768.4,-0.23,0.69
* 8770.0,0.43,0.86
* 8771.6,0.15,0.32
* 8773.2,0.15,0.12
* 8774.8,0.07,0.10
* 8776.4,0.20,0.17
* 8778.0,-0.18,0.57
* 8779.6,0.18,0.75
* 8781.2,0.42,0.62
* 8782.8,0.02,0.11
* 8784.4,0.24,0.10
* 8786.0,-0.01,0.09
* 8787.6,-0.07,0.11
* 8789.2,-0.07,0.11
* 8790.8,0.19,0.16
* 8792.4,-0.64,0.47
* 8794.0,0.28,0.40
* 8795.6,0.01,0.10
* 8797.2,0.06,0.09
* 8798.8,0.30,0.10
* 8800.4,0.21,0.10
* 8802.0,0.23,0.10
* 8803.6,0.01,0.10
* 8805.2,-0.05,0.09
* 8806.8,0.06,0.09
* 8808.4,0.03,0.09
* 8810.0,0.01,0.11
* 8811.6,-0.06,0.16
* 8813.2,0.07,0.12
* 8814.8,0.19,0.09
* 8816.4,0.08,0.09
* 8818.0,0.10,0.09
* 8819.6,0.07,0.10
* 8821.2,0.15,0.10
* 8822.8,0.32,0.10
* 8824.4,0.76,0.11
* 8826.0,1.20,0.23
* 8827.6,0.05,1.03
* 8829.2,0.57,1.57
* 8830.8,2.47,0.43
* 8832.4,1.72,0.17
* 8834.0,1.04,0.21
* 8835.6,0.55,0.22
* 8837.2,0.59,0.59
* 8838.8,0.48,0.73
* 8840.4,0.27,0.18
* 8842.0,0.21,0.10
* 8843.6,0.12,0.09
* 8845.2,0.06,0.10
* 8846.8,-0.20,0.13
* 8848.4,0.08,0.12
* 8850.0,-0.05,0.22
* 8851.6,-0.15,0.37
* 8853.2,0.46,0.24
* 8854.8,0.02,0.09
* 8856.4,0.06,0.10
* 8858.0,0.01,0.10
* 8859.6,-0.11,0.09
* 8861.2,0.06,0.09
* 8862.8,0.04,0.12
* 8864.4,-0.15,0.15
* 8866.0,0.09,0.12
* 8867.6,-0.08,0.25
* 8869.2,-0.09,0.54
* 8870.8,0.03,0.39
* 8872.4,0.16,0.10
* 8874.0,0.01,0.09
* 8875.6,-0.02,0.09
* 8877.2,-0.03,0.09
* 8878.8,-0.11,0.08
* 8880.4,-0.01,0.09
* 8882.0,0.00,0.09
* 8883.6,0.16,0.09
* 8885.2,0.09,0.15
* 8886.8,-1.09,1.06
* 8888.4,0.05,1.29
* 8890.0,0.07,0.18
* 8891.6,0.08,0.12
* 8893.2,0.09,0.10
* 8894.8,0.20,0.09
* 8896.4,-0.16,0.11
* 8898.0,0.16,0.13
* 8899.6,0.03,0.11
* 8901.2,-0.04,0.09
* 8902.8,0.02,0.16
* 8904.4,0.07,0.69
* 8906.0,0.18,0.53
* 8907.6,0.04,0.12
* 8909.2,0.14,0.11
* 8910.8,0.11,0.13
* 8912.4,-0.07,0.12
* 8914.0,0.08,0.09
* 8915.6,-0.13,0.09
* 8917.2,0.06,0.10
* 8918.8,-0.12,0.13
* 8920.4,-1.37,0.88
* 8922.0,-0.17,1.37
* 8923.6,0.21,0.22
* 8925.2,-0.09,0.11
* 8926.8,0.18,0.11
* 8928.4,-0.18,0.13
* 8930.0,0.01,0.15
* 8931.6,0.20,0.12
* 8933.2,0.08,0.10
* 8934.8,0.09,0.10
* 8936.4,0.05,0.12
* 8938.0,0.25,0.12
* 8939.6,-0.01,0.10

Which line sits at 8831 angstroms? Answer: [O II]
